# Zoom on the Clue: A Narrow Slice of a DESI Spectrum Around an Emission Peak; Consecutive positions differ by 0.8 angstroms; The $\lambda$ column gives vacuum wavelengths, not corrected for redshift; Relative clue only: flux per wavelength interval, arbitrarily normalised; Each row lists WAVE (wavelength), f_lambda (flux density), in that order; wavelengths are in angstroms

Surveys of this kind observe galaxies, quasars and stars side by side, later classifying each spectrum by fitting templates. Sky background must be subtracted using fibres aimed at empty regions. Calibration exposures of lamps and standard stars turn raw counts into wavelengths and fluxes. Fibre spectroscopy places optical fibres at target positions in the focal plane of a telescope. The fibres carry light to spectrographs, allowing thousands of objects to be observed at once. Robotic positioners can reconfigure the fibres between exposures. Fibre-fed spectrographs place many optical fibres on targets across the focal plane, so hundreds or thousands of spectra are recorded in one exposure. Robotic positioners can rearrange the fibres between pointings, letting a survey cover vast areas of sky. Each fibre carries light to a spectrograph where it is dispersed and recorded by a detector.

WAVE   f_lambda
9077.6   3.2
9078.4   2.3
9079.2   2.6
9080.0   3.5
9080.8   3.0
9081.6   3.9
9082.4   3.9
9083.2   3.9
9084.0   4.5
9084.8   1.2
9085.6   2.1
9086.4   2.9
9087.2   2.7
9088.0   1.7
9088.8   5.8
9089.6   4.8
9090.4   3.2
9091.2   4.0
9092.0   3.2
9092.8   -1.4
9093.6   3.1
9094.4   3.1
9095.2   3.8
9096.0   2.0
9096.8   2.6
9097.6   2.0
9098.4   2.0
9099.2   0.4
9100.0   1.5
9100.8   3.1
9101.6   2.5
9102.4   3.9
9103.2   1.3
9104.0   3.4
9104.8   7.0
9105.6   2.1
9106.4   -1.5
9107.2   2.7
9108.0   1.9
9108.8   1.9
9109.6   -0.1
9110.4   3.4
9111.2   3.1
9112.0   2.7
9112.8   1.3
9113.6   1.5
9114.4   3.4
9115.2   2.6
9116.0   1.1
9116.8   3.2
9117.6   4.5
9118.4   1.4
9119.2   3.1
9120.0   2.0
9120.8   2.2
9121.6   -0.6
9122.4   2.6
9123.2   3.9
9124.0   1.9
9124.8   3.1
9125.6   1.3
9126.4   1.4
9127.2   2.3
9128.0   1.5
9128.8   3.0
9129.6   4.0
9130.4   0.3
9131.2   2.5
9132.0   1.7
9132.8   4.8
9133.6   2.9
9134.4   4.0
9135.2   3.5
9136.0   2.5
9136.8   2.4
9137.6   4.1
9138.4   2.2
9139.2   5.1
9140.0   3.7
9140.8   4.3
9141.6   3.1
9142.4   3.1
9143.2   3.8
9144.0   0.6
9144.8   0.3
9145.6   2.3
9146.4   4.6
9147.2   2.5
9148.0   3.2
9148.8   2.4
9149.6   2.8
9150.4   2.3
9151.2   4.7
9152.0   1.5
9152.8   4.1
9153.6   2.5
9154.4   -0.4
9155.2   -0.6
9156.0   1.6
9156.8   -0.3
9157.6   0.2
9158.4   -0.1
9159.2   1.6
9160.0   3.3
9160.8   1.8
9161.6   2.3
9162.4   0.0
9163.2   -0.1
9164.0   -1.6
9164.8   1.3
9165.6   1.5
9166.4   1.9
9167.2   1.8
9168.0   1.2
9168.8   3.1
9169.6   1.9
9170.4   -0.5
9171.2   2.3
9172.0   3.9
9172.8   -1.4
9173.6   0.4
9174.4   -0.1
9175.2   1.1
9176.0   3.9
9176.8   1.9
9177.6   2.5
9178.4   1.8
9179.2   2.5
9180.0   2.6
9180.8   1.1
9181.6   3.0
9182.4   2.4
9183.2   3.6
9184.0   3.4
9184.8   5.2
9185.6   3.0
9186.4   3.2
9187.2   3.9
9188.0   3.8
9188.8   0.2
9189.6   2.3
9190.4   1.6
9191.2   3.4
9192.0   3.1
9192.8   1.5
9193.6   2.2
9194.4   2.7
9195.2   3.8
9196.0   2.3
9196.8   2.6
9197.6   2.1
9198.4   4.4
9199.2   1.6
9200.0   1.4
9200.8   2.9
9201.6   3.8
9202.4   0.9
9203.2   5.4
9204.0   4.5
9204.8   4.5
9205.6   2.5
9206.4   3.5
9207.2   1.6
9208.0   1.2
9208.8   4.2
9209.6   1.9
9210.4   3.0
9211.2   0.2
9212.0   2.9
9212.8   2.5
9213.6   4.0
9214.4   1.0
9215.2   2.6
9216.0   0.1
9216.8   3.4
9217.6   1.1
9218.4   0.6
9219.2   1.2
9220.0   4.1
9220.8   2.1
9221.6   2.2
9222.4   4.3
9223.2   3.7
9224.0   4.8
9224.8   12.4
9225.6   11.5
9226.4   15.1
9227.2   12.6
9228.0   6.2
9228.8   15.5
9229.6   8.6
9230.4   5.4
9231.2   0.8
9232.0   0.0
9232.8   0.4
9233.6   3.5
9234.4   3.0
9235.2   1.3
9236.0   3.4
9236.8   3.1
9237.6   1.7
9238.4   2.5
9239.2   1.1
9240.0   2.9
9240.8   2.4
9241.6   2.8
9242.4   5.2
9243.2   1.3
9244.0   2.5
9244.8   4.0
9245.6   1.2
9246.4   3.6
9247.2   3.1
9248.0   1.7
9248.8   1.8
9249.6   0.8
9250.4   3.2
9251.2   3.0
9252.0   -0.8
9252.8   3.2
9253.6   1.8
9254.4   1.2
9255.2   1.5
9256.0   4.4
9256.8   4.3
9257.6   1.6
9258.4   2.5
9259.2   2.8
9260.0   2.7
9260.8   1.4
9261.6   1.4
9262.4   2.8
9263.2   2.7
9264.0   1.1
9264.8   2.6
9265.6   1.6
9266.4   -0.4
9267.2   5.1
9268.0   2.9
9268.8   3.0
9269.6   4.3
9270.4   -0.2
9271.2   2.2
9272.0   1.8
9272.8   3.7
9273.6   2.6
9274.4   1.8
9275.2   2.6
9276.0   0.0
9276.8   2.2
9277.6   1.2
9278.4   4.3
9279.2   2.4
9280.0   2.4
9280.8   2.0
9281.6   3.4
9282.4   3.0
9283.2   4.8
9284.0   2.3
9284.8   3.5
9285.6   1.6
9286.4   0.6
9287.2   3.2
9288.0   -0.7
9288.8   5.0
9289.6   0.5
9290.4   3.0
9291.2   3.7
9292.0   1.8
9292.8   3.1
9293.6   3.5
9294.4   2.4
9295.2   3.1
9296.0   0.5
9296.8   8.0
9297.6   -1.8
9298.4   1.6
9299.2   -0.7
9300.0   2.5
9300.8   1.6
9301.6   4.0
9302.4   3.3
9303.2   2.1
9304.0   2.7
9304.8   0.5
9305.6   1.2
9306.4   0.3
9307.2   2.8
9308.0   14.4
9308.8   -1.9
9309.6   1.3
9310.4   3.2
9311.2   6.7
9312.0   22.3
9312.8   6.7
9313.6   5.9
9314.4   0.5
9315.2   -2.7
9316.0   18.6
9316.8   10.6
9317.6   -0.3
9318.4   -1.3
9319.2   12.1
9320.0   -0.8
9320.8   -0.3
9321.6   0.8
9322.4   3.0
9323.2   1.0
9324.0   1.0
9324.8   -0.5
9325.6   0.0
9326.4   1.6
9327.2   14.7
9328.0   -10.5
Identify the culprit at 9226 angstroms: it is H-beta 4861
